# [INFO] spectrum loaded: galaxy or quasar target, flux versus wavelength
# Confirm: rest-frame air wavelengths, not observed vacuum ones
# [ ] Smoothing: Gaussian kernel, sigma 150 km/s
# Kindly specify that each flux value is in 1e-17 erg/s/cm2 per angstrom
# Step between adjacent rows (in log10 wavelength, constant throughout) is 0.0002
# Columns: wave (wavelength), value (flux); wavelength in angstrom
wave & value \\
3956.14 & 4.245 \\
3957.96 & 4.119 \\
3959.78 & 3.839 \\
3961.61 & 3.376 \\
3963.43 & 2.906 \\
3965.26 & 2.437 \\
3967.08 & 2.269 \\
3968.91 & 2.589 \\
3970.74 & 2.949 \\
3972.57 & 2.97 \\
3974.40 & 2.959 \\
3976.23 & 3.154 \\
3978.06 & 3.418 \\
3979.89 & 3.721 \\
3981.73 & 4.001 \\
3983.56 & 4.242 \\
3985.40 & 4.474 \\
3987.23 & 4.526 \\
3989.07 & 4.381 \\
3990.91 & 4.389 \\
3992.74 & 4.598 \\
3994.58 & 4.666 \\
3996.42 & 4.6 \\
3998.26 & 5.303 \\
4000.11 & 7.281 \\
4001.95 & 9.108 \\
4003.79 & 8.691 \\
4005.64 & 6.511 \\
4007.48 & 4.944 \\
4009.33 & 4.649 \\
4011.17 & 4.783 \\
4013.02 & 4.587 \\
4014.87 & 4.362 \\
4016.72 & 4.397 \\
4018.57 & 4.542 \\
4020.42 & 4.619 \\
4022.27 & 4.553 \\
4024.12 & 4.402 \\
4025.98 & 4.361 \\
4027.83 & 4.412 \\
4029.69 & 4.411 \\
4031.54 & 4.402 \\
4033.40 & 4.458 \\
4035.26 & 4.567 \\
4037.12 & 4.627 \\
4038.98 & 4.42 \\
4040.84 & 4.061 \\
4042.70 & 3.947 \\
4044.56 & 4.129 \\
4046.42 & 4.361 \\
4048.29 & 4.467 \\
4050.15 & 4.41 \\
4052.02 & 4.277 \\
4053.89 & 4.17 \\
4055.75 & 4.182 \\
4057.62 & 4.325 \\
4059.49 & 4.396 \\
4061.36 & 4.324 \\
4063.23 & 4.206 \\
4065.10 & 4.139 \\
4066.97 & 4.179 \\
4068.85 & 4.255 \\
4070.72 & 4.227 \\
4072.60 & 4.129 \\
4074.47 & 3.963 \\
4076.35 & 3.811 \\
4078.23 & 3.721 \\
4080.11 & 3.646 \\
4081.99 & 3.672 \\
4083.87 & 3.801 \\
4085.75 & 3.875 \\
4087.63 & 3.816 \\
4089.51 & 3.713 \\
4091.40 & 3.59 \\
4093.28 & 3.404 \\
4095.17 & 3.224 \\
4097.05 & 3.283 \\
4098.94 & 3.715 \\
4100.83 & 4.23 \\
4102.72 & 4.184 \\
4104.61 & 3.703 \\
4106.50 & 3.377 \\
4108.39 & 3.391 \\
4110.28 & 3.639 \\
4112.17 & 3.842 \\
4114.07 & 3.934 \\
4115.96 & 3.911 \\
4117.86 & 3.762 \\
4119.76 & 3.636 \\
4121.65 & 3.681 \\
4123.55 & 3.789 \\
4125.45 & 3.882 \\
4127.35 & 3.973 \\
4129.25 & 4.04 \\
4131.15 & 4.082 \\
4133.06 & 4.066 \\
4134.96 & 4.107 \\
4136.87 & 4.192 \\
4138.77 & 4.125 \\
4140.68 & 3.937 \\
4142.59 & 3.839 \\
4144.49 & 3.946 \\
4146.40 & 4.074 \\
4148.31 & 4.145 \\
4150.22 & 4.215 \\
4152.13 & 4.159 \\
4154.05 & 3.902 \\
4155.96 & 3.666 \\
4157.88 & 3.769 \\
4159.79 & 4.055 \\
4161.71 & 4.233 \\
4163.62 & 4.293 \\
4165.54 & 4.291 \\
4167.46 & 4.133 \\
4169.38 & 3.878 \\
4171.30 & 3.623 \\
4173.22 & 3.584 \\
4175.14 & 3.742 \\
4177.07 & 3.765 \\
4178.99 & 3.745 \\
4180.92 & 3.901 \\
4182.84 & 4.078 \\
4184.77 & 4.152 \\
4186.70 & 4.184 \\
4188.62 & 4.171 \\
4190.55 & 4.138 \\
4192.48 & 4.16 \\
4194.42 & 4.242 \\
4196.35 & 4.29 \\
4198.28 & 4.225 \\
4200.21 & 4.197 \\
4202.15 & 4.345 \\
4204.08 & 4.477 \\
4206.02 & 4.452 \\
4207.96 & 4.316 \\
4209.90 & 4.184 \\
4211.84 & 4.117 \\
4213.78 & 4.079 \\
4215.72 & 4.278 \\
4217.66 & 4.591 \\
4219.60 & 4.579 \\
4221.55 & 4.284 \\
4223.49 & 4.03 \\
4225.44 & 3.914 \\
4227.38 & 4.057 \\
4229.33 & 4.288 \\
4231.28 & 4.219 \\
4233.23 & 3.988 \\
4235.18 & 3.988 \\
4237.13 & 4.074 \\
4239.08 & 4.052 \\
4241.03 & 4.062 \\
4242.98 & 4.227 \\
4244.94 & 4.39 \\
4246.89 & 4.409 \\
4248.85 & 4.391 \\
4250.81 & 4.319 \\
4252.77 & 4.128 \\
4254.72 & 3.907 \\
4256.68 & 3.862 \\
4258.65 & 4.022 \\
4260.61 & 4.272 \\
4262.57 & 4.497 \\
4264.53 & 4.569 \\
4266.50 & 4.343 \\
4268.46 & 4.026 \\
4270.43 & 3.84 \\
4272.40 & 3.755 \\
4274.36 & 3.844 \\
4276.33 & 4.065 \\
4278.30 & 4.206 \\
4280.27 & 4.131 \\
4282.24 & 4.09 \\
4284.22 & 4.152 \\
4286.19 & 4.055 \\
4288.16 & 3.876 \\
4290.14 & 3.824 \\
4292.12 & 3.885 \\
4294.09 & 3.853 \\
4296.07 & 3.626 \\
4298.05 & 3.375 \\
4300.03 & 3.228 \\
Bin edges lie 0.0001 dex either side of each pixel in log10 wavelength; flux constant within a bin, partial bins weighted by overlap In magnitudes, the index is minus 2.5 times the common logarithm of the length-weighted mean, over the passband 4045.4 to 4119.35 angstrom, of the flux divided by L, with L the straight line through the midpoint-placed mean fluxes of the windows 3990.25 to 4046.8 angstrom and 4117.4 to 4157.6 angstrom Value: 0.13 mag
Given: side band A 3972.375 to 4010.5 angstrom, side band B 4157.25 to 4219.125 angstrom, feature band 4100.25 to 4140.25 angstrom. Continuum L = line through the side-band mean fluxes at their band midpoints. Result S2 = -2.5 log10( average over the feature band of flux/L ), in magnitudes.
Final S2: 0.14 mag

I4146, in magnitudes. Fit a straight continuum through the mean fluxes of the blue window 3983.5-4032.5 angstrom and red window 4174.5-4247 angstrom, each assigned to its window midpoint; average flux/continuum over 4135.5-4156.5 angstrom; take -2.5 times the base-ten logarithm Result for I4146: 0.11 mag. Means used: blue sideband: 5.06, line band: 4.03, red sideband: 4.17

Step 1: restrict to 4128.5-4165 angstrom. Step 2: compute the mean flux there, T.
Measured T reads 4.05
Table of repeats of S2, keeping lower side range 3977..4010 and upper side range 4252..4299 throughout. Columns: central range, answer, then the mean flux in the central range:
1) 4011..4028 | 0.13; 4.49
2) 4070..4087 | 0.24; 3.87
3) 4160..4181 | 0.13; 3.93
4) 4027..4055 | 0.15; 4.34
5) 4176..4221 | 0.03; 4.2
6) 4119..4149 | 0.16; 3.97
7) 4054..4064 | 0.15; 4.28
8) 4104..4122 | 0.26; 3.69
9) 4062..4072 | 0.16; 4.2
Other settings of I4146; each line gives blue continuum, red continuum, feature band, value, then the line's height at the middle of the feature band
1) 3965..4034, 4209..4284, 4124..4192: 0.08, 4.29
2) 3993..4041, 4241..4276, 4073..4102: 0.28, 4.81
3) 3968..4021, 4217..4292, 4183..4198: 0.02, 4.27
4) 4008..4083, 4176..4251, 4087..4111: 0.17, 4.26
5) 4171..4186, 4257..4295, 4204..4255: -0.07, 3.96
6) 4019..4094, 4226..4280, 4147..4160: 0.04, 4.15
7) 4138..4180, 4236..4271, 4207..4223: -0.05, 4.1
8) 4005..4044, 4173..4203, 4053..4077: 0.06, 4.43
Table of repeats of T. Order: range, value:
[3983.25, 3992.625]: 4.43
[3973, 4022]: 4.86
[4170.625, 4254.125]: 4.15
